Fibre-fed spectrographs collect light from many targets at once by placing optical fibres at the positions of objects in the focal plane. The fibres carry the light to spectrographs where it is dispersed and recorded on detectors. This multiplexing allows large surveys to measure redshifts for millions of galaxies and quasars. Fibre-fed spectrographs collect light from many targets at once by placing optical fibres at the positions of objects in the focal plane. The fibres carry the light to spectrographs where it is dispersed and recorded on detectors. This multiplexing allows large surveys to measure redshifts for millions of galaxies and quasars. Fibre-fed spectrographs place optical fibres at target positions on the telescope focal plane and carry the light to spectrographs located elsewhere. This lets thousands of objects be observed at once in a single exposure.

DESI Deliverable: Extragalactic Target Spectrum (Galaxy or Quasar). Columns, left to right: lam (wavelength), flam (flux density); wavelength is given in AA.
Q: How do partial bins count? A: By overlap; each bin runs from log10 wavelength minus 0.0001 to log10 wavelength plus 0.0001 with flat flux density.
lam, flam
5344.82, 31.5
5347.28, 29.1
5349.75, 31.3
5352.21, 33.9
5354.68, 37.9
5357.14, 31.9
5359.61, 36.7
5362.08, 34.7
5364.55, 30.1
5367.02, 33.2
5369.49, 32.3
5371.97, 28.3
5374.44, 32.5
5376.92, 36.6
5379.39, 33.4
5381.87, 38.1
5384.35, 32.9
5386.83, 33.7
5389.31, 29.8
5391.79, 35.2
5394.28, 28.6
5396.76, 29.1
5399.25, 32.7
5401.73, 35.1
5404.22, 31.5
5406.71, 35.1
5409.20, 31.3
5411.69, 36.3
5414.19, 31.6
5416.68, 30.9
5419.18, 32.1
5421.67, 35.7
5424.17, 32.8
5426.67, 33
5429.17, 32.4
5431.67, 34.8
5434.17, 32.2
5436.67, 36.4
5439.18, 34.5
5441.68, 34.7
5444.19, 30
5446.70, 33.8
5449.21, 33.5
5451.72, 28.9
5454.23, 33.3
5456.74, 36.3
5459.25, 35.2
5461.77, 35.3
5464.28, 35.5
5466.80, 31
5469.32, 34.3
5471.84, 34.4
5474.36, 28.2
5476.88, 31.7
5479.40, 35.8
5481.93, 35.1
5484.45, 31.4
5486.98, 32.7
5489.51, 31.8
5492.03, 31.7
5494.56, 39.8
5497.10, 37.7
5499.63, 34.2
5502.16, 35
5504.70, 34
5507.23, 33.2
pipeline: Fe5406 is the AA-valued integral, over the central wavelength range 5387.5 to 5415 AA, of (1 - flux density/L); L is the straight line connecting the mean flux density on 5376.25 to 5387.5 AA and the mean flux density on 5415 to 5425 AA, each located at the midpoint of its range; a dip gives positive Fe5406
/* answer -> 1.15 AA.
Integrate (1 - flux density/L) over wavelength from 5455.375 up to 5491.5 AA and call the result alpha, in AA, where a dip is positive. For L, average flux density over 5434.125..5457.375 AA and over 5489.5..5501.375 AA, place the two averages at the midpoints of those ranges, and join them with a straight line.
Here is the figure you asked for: 1.1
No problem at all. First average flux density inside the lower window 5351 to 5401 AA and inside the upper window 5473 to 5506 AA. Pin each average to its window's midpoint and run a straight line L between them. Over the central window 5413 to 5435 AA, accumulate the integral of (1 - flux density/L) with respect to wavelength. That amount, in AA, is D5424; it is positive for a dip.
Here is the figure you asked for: 0.4 AA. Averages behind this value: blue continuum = 33.1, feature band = 32.9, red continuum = 33.8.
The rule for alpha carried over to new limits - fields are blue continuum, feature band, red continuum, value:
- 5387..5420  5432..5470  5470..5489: -1.3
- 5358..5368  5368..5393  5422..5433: 0.2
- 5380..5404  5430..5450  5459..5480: -0.4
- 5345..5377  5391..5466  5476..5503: 0.8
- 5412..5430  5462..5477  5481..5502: 0.5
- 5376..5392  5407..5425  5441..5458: 0.2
